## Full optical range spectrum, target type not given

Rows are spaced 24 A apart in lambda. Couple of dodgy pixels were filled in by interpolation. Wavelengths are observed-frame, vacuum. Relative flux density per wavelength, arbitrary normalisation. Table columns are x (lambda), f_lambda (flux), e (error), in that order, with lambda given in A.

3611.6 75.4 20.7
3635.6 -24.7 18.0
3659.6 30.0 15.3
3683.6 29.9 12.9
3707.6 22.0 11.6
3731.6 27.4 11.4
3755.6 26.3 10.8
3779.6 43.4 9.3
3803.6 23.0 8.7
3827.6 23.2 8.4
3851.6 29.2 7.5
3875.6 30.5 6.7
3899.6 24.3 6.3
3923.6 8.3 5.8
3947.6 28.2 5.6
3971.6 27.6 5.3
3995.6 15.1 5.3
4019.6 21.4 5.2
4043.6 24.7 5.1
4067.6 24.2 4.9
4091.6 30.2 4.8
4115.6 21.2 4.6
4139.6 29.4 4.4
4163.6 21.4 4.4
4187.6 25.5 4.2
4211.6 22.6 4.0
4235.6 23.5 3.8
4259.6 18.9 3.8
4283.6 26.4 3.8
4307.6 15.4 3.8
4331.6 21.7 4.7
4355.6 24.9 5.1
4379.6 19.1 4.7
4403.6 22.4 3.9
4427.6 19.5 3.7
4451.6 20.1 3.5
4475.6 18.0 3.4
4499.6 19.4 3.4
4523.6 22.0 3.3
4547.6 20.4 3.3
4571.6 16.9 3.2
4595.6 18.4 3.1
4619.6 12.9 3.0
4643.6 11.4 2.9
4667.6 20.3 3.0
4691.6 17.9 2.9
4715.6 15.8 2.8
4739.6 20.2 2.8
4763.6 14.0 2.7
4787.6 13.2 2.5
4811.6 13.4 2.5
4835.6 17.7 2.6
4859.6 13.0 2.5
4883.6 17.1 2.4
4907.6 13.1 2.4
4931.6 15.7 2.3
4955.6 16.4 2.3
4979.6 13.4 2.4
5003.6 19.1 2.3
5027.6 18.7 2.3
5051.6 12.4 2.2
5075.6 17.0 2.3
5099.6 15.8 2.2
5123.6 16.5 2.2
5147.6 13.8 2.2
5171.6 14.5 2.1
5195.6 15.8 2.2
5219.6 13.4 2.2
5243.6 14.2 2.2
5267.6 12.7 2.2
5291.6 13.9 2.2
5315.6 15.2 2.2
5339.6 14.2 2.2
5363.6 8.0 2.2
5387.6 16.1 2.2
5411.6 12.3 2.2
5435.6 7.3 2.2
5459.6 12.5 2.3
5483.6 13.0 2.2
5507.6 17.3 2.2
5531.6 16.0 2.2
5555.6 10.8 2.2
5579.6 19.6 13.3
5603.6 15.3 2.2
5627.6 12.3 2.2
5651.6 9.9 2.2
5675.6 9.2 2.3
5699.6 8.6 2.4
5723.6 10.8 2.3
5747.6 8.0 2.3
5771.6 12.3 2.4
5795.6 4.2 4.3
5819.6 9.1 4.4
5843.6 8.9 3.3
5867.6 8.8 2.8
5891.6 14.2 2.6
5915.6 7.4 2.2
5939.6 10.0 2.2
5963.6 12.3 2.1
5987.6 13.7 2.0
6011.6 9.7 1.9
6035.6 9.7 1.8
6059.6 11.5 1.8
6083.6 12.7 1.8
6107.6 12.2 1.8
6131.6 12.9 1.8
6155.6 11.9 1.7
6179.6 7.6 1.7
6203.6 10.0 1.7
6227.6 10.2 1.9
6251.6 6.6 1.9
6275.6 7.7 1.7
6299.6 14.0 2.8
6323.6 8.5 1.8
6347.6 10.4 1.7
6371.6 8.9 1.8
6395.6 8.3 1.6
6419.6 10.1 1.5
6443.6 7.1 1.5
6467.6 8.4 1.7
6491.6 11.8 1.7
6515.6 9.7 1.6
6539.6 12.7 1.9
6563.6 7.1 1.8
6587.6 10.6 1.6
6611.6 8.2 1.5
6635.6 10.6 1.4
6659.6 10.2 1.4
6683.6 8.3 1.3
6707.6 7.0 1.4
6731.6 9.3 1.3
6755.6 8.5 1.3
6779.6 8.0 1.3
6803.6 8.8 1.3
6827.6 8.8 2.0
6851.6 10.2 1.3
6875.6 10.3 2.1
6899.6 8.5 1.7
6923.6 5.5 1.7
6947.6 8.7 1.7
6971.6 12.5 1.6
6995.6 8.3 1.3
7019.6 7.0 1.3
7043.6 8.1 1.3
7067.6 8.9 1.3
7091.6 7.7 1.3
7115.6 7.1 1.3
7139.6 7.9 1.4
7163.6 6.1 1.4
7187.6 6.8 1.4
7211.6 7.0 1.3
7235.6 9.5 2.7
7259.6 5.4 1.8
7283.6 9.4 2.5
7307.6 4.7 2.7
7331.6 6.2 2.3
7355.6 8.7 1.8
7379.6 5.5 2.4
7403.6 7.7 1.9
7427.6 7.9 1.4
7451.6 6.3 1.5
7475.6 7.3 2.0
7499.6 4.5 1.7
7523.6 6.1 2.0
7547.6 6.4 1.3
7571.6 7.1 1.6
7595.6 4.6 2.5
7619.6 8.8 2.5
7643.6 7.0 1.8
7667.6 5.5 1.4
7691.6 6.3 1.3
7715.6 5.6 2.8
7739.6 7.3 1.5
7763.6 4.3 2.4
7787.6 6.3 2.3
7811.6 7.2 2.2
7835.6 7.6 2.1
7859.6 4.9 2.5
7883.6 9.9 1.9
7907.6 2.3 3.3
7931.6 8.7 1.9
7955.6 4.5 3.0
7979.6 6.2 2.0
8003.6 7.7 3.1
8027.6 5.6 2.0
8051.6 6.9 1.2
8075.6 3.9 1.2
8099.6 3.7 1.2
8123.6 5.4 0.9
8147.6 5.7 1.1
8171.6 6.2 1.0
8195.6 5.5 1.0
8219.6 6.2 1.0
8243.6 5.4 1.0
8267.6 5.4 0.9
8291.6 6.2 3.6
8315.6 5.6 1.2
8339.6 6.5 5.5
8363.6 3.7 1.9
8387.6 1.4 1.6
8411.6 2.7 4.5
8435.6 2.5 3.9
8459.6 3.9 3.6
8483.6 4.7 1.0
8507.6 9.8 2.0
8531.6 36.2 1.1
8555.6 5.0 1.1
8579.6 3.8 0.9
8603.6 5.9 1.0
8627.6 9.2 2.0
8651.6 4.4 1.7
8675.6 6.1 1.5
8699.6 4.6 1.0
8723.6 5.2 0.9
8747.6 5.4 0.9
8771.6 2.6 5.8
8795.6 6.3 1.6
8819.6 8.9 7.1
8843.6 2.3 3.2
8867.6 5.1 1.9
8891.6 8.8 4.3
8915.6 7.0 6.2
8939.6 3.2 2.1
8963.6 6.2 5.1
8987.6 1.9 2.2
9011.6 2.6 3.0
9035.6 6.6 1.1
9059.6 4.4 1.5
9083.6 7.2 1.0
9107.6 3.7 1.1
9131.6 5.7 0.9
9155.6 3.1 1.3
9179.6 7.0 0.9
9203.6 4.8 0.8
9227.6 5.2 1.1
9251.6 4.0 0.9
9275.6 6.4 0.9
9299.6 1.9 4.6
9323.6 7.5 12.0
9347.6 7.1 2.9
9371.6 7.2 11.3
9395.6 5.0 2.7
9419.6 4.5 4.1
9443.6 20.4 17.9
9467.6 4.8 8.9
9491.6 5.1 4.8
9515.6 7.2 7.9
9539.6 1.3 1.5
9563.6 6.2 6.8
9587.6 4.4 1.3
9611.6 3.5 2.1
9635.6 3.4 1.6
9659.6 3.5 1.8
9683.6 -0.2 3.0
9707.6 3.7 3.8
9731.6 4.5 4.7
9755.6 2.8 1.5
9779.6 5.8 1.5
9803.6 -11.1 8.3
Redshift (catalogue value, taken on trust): 1.286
